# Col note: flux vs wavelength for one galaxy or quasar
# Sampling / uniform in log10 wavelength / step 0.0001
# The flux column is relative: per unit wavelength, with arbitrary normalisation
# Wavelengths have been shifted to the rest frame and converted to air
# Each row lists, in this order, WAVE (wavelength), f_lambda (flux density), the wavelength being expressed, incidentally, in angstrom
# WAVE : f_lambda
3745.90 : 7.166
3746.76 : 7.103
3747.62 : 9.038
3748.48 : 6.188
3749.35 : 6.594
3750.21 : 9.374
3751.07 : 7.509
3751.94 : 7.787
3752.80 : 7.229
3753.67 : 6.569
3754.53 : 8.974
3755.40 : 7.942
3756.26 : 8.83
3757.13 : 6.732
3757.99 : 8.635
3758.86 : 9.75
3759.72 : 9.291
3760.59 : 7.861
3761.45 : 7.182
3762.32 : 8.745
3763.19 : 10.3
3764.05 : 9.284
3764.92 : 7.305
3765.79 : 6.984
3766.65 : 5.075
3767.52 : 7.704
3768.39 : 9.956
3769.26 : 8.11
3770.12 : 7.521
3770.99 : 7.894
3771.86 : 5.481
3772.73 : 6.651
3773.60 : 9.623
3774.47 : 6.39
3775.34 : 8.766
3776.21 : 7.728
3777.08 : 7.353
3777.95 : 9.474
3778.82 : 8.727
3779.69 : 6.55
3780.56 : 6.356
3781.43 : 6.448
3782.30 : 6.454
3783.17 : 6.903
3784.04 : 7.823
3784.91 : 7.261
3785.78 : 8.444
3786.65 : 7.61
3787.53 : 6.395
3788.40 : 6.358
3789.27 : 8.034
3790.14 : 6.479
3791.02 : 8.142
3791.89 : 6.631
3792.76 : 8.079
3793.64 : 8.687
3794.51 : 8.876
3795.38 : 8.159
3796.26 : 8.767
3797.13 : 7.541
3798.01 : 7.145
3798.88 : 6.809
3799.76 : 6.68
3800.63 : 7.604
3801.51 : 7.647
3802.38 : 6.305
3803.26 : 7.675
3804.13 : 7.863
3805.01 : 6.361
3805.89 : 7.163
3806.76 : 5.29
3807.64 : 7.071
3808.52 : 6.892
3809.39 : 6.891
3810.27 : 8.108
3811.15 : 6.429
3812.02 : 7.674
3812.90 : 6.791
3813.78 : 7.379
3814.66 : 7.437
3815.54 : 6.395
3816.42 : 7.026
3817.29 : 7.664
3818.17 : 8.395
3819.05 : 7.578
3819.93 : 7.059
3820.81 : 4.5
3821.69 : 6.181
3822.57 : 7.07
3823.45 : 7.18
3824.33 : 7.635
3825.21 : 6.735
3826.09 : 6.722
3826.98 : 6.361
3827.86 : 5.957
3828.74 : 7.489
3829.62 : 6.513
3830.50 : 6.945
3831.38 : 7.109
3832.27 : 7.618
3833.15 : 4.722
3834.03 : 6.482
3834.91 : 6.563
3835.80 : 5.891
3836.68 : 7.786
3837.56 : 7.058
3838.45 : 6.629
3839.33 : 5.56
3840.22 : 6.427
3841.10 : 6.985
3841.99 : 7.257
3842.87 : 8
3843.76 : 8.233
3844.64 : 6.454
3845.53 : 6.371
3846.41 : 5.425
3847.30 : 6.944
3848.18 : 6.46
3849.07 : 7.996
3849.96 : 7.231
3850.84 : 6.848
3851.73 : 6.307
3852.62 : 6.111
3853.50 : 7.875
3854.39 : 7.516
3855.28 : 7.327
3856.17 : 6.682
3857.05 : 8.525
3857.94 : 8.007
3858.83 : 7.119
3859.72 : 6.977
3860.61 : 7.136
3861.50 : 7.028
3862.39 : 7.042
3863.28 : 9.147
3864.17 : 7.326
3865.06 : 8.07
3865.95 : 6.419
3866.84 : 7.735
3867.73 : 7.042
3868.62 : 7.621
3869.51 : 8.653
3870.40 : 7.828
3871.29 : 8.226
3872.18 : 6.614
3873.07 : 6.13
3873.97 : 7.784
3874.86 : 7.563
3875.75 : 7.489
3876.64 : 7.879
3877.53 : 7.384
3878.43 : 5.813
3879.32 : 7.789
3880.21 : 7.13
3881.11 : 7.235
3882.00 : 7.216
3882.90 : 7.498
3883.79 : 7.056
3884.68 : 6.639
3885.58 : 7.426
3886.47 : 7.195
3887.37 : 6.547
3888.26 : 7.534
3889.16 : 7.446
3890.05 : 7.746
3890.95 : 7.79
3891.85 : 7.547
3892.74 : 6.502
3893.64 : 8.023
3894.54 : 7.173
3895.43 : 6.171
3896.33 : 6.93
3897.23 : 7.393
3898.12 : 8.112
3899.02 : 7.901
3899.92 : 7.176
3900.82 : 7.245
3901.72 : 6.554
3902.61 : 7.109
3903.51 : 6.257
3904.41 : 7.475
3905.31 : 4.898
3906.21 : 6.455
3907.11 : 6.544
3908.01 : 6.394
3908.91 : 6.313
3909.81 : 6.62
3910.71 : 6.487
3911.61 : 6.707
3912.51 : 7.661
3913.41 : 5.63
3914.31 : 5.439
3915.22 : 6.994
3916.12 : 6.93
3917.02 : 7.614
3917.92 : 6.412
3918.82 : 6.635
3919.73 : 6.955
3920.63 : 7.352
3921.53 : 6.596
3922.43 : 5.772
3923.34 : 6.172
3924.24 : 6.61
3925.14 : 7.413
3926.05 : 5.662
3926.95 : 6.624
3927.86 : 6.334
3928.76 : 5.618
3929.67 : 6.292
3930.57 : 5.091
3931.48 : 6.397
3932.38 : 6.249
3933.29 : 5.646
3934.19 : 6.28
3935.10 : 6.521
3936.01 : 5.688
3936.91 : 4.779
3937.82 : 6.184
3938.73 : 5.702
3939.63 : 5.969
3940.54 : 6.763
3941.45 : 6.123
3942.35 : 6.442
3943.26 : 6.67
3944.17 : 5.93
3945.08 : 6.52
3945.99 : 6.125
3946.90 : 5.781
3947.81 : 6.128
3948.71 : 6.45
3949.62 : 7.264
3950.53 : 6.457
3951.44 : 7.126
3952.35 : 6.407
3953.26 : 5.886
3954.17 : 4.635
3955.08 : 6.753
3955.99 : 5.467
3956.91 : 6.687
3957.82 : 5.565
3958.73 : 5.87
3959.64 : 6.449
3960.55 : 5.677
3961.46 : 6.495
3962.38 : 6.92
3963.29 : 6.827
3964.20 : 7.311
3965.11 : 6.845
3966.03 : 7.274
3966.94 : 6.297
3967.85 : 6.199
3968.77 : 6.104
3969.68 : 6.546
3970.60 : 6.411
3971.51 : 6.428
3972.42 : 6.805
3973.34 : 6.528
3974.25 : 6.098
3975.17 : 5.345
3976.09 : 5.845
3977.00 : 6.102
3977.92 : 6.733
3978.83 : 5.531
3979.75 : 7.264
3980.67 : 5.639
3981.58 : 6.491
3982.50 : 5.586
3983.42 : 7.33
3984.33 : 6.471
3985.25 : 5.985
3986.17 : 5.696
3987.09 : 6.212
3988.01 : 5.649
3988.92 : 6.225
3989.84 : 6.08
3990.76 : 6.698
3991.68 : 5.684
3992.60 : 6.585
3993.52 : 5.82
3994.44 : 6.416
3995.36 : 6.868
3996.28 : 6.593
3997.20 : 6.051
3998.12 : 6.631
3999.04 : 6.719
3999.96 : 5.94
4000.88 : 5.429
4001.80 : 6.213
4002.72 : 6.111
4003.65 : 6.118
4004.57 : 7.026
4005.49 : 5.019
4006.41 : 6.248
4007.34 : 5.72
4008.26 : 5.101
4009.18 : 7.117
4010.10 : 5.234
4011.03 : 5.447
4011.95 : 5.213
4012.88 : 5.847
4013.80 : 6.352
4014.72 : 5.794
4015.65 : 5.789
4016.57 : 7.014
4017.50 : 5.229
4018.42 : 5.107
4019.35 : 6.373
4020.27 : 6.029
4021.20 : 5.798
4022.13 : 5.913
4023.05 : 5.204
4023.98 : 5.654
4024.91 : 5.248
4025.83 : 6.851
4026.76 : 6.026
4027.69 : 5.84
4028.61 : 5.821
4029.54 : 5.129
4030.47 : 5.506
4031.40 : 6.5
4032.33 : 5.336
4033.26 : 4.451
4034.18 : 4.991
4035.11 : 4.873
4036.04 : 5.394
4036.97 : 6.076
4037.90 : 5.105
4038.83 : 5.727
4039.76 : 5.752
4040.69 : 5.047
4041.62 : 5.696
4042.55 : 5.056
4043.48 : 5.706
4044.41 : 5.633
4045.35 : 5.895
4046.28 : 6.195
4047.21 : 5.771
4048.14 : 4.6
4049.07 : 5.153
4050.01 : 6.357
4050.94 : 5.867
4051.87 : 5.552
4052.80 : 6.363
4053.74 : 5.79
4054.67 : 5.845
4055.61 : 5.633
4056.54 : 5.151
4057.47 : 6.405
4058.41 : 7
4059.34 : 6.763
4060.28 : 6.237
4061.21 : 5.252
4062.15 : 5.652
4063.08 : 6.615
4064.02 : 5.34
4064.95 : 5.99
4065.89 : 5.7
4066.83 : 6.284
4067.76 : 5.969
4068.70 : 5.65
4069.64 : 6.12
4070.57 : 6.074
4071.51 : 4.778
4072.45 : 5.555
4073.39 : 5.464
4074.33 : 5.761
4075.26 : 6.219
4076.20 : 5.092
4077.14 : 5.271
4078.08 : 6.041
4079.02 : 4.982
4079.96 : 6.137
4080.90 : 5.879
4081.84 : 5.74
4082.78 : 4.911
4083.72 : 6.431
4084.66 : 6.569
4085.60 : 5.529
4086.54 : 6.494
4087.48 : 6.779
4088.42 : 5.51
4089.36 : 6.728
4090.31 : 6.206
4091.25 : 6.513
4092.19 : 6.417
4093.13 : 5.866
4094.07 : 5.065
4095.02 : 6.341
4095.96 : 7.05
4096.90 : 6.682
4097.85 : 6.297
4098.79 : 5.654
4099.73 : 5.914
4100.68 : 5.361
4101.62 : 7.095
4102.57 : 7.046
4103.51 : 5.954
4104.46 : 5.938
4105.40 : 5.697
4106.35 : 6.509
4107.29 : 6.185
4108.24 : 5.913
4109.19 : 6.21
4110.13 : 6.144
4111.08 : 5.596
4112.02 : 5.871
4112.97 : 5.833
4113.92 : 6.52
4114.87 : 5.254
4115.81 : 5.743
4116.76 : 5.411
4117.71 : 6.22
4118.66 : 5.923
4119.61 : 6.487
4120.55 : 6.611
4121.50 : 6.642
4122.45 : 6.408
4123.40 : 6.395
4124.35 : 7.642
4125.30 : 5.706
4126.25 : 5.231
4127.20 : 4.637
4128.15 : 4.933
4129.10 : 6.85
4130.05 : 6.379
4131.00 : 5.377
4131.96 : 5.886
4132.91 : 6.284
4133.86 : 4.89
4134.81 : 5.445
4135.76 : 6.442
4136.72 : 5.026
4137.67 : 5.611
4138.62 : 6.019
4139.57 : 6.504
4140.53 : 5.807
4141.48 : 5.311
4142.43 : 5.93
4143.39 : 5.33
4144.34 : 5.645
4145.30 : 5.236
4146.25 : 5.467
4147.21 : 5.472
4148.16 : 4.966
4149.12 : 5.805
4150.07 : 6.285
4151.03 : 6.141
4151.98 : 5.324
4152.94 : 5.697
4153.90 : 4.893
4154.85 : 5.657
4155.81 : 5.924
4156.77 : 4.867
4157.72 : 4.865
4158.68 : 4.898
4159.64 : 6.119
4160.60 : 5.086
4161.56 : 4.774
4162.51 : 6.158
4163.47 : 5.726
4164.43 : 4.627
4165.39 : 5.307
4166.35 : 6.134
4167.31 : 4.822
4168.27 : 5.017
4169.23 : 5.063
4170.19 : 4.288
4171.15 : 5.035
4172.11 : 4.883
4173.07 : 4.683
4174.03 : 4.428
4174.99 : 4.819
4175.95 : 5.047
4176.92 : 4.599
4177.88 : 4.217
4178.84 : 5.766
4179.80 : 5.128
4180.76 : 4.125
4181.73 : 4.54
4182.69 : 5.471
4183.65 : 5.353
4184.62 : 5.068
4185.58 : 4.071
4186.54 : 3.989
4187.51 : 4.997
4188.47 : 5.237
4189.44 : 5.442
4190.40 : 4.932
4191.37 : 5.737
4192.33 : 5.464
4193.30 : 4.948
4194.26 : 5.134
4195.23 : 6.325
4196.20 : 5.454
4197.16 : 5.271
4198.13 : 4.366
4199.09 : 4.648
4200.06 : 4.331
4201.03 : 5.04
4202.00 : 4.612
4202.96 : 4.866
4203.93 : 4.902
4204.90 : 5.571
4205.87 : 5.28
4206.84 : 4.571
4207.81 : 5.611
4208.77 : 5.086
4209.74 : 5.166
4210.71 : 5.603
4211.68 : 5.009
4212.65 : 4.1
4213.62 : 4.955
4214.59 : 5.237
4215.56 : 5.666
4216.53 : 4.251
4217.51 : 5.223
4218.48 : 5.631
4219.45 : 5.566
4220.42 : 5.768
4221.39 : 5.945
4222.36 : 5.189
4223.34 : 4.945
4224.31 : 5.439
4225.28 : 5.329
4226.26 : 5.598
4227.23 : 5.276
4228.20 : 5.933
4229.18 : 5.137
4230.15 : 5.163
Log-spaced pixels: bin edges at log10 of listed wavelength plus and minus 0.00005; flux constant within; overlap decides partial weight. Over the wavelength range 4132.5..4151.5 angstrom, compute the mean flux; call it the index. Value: 5.68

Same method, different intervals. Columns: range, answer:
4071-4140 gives 5.97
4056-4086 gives 5.83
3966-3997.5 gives 6.26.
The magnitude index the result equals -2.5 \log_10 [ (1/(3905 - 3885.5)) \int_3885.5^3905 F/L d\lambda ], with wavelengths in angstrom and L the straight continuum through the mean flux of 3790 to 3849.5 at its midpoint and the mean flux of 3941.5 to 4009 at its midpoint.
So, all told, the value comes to -0.09 mag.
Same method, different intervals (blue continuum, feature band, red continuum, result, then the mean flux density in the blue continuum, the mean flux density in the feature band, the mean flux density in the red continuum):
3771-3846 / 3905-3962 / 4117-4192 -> 0.04 mag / 7.13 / 6.28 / 5.43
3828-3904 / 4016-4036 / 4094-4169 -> 0.12 mag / 7.15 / 5.66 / 5.8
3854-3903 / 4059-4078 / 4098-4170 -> 0.07 mag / 7.35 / 5.79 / 5.75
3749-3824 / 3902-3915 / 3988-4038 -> 0.03 mag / 7.51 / 6.44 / 5.88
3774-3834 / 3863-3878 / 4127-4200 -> -0.11 mag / 7.18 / 7.56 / 5.29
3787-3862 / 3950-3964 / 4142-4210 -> 0.02 mag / 7.05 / 6.24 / 5.15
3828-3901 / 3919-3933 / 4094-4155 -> 0.09 mag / 7.16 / 6.34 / 5.91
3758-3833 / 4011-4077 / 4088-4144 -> 0.11 mag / 7.39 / 5.73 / 6.01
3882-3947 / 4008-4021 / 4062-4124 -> 0.08 mag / 6.62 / 5.84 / 6.01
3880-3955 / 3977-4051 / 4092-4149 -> 0.07 mag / 6.6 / 5.88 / 5.93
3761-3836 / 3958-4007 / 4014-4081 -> -0.03 mag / 7.27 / 6.29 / 5.72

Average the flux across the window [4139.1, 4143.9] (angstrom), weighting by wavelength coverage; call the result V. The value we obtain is 5.77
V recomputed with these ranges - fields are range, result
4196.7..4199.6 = 4.75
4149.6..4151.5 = 6.2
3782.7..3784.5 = 7.36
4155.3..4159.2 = 5.15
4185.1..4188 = 4.36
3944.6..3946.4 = 6.31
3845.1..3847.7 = 6.24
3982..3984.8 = 6.46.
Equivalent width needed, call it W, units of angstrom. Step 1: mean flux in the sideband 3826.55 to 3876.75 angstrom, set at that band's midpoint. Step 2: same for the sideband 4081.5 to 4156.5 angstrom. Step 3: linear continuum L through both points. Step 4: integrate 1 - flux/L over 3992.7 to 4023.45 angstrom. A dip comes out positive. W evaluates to 2.0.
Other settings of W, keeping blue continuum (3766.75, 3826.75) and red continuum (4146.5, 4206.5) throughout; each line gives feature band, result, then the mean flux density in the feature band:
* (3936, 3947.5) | 0.7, 6.07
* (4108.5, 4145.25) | -3.3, 5.89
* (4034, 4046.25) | 0.9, 5.49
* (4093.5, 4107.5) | -1.6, 6.18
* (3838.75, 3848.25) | 0.4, 6.75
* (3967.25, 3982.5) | 0.1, 6.23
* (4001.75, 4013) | 0.4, 5.86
